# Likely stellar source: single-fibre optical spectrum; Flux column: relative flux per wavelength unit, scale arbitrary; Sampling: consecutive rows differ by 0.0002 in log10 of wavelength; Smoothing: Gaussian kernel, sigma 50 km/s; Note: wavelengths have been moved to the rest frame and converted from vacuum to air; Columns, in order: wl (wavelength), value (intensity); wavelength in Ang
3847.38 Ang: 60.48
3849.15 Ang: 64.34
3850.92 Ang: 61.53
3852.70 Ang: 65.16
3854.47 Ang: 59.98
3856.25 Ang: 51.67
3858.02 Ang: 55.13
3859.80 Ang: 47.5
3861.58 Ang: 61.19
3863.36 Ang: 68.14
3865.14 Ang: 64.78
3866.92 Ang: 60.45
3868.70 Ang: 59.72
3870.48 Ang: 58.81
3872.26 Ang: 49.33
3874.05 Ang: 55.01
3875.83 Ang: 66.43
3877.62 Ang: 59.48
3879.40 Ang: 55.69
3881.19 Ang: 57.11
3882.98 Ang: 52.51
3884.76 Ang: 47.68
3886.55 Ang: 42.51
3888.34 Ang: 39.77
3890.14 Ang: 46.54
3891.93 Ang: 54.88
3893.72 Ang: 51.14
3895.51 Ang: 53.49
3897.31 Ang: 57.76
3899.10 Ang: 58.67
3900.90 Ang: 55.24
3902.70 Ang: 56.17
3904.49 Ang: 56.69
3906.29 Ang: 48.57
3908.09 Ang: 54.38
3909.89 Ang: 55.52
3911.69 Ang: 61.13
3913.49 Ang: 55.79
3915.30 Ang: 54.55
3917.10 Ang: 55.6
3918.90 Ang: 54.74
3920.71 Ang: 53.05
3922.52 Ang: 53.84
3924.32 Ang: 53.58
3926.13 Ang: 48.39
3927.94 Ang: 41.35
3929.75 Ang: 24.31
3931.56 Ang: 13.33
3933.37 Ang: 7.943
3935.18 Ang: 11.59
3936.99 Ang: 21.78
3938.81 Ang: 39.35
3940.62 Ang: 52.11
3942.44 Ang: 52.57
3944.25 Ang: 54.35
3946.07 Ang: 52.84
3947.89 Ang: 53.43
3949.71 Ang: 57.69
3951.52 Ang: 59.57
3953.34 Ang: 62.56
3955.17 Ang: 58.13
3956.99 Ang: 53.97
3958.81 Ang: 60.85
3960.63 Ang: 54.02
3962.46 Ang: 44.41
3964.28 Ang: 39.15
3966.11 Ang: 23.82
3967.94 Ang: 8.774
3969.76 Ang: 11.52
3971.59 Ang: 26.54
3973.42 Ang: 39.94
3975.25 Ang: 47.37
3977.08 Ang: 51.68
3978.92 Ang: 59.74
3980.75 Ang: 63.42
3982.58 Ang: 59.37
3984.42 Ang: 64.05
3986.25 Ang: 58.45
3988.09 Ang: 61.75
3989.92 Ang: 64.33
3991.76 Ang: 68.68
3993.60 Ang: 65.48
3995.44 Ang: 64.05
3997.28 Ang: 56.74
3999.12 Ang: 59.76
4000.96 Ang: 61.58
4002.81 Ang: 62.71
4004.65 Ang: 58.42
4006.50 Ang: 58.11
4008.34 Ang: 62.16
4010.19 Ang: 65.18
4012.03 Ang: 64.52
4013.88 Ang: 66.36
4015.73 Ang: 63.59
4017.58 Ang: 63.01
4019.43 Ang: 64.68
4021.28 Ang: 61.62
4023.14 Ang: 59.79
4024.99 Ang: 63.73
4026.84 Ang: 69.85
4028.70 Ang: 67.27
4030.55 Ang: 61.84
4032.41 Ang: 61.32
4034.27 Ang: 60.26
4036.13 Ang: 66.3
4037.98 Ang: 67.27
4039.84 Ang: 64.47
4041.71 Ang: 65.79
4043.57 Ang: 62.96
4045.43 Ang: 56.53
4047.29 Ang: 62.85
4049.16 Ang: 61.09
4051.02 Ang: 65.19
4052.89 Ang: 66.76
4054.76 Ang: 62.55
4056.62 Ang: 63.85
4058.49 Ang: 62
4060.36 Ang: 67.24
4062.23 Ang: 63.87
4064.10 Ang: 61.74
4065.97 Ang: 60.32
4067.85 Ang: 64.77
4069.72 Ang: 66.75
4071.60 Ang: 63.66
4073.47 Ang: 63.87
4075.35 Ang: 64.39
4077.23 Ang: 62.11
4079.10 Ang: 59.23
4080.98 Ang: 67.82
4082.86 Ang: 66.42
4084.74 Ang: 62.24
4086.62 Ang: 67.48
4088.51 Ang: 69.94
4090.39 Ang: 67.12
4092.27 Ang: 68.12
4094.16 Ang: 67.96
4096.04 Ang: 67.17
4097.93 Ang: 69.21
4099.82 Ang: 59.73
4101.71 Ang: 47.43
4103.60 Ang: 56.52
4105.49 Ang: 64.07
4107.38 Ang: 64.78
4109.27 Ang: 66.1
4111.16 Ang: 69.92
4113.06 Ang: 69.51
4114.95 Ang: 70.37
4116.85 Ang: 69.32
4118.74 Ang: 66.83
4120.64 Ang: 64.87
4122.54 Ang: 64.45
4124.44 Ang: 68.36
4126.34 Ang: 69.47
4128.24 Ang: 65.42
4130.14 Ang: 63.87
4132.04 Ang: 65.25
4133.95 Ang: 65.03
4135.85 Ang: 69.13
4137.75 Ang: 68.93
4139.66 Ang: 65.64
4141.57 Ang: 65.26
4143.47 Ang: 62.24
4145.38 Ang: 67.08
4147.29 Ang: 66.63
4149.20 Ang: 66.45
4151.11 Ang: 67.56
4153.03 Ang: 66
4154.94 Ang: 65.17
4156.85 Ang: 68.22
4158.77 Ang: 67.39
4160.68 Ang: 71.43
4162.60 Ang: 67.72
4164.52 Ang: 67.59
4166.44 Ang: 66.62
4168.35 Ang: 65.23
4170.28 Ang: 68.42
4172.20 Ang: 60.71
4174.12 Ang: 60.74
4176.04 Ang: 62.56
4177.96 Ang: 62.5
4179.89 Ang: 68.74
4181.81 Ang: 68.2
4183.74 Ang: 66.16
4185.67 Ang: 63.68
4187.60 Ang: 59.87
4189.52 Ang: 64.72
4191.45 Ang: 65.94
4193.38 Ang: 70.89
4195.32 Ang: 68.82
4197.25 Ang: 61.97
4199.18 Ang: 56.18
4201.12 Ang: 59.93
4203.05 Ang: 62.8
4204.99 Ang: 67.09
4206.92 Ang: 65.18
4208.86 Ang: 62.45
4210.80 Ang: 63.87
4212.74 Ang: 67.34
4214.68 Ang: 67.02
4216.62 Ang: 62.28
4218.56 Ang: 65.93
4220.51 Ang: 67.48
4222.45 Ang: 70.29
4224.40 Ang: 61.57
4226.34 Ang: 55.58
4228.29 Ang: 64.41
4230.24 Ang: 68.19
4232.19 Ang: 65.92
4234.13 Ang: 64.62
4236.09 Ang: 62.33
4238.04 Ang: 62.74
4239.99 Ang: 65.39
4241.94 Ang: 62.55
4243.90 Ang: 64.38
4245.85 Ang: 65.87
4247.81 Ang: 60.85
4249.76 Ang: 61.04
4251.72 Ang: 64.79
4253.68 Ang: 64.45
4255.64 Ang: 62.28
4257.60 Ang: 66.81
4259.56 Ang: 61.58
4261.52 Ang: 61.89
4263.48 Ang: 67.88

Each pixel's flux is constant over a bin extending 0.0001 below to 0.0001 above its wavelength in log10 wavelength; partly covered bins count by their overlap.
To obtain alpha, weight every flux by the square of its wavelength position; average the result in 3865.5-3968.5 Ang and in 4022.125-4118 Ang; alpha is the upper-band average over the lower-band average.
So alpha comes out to 1.4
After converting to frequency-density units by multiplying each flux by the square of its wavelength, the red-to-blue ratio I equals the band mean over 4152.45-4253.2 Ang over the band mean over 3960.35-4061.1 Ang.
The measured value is 1.22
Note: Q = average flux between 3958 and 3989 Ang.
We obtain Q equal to 45.5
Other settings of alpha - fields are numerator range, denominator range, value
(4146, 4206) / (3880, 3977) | 1.60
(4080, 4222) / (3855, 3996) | 1.45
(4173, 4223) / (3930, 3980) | 1.76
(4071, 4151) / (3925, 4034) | 1.34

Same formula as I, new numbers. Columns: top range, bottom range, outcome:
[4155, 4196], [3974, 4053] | 1.15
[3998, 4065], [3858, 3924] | 1.23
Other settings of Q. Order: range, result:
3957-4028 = 55.3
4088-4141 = 65.8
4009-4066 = 63.7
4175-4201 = 64.5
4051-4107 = 64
